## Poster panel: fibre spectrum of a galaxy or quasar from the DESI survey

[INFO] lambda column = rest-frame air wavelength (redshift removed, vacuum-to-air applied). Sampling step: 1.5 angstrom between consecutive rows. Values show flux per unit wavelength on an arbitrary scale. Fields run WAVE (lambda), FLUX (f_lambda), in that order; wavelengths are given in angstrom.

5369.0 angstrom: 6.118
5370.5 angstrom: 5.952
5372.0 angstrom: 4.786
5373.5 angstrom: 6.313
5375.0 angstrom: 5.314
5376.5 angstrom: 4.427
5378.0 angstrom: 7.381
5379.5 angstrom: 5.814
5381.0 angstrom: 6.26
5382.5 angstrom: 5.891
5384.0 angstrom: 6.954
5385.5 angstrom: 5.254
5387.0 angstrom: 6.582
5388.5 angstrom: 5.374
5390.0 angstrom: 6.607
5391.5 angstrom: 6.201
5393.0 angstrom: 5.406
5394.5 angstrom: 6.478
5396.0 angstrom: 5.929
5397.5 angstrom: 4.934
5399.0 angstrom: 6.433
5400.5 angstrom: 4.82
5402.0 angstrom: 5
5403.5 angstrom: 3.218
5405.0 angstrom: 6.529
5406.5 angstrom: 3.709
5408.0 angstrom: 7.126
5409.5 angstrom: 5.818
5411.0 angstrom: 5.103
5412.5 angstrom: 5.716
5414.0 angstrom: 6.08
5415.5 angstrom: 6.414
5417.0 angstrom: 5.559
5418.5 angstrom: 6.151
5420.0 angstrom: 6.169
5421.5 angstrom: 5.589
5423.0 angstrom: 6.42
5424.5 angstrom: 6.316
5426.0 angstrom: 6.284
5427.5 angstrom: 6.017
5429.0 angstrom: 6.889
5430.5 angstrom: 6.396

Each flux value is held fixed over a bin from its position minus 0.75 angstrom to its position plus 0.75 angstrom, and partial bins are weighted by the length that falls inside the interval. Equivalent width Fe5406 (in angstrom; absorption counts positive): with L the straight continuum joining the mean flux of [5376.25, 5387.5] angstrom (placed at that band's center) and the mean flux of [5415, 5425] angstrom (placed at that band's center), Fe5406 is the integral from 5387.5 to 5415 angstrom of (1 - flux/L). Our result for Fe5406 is 2.3 angstrom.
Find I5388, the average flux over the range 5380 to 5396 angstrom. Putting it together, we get 6.09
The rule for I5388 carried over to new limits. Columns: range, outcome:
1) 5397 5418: 5.48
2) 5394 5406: 5.36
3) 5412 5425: 6.05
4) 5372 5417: 5.74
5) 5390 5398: 5.89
